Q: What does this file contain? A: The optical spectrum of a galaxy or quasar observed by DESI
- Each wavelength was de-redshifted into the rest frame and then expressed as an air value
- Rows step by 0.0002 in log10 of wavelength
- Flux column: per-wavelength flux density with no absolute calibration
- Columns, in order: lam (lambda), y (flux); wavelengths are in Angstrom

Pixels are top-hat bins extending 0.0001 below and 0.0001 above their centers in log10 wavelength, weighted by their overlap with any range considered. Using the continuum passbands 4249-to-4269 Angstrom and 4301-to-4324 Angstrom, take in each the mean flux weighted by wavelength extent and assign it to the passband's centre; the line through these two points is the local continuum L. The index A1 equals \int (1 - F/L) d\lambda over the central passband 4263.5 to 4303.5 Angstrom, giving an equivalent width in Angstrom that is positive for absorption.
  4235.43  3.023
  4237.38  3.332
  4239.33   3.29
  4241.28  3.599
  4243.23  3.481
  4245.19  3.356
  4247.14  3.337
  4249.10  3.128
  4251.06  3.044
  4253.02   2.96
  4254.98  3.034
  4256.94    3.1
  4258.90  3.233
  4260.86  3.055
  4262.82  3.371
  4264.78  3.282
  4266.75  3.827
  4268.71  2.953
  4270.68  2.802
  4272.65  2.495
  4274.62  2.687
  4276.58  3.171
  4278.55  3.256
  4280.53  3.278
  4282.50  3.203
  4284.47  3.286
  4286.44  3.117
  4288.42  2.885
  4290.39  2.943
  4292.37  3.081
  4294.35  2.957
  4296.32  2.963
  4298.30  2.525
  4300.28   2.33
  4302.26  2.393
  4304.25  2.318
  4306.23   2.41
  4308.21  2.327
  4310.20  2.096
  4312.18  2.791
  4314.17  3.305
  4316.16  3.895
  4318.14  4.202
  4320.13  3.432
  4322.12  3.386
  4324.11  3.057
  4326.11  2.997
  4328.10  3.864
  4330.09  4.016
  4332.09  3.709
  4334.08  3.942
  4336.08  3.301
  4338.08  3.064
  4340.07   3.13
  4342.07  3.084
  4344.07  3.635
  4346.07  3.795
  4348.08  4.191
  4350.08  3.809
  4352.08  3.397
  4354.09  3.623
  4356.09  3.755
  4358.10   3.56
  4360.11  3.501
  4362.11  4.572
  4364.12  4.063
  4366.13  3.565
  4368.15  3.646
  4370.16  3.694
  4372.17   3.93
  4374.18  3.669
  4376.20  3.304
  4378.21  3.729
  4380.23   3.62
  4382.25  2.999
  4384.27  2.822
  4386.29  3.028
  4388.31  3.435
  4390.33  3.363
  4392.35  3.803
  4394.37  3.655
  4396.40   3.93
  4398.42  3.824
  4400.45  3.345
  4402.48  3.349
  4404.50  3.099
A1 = 1.5 Angstrom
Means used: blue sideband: 3.19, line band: 2.97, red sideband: 2.96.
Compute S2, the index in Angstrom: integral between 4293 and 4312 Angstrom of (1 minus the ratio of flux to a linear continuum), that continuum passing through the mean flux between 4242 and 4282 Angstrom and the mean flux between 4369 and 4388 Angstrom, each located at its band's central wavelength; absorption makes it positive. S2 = 4.3 Angstrom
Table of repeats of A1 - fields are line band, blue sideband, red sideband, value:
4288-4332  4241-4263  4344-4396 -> 5.0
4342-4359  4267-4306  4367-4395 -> -2.1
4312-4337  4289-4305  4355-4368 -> -3.0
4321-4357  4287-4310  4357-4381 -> -3.0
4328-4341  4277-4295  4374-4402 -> -1.1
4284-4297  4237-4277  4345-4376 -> 1.3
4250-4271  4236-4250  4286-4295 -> 0.4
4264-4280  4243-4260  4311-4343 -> 0.9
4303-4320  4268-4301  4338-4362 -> 1.5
